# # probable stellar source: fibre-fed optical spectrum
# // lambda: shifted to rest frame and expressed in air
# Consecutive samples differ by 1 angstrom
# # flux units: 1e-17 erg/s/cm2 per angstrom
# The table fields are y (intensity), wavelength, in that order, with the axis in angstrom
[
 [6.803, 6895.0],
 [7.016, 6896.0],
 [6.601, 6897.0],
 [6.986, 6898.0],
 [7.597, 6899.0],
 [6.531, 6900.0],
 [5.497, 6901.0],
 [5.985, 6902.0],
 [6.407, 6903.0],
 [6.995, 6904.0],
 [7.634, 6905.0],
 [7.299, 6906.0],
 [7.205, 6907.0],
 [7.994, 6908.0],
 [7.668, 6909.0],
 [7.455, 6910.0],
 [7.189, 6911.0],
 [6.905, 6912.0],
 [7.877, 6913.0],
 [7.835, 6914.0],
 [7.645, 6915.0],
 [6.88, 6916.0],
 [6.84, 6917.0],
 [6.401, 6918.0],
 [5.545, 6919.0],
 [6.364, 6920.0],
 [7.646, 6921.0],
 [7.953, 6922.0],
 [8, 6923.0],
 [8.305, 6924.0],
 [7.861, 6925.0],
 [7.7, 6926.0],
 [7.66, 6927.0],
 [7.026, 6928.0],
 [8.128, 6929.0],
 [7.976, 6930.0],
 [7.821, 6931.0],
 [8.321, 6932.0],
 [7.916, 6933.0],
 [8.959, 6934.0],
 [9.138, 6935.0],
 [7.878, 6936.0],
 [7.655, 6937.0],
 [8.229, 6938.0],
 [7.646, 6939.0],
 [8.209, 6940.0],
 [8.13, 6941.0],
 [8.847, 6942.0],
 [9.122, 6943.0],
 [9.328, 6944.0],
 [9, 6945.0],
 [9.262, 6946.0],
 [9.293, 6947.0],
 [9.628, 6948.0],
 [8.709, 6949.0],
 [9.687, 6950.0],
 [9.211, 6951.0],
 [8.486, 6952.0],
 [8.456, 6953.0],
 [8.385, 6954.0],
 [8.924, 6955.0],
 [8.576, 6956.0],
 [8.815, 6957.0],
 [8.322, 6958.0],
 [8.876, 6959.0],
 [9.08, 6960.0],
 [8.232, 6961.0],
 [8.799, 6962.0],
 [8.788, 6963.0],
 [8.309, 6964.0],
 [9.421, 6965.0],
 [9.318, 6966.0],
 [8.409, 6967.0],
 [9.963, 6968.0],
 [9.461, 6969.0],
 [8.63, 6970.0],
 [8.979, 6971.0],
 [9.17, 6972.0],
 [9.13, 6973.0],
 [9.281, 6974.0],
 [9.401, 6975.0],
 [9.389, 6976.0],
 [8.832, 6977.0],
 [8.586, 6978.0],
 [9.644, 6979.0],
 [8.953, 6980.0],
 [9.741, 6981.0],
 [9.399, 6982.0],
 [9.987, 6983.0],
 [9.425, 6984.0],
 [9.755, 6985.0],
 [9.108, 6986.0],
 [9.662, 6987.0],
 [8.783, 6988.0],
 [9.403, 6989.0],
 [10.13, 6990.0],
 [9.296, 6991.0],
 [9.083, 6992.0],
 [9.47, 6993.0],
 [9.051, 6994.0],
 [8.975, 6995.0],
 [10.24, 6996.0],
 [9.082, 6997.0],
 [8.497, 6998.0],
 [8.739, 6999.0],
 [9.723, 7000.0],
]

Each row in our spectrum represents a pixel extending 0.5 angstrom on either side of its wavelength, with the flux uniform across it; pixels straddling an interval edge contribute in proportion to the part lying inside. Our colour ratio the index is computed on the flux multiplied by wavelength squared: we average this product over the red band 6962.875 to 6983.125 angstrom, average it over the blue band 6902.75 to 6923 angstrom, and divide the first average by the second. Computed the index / 1.29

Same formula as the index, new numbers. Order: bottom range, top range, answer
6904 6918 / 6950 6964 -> 1.20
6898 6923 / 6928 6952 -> 1.22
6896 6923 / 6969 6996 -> 1.35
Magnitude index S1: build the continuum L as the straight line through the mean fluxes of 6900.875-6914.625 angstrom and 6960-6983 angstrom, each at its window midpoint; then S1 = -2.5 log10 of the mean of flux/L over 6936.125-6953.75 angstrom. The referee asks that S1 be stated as -0.05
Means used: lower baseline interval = 7.19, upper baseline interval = 9.1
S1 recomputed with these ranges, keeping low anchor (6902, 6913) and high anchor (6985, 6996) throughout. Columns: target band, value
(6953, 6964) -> -0.014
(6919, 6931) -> 0.012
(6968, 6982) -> -0.029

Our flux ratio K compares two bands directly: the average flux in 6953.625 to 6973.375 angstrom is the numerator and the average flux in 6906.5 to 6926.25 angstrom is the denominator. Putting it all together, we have 1.21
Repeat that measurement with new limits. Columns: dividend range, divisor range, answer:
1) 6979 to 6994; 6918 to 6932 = 1.25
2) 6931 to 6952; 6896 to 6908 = 1.27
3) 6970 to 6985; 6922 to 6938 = 1.16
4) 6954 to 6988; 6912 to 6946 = 1.15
